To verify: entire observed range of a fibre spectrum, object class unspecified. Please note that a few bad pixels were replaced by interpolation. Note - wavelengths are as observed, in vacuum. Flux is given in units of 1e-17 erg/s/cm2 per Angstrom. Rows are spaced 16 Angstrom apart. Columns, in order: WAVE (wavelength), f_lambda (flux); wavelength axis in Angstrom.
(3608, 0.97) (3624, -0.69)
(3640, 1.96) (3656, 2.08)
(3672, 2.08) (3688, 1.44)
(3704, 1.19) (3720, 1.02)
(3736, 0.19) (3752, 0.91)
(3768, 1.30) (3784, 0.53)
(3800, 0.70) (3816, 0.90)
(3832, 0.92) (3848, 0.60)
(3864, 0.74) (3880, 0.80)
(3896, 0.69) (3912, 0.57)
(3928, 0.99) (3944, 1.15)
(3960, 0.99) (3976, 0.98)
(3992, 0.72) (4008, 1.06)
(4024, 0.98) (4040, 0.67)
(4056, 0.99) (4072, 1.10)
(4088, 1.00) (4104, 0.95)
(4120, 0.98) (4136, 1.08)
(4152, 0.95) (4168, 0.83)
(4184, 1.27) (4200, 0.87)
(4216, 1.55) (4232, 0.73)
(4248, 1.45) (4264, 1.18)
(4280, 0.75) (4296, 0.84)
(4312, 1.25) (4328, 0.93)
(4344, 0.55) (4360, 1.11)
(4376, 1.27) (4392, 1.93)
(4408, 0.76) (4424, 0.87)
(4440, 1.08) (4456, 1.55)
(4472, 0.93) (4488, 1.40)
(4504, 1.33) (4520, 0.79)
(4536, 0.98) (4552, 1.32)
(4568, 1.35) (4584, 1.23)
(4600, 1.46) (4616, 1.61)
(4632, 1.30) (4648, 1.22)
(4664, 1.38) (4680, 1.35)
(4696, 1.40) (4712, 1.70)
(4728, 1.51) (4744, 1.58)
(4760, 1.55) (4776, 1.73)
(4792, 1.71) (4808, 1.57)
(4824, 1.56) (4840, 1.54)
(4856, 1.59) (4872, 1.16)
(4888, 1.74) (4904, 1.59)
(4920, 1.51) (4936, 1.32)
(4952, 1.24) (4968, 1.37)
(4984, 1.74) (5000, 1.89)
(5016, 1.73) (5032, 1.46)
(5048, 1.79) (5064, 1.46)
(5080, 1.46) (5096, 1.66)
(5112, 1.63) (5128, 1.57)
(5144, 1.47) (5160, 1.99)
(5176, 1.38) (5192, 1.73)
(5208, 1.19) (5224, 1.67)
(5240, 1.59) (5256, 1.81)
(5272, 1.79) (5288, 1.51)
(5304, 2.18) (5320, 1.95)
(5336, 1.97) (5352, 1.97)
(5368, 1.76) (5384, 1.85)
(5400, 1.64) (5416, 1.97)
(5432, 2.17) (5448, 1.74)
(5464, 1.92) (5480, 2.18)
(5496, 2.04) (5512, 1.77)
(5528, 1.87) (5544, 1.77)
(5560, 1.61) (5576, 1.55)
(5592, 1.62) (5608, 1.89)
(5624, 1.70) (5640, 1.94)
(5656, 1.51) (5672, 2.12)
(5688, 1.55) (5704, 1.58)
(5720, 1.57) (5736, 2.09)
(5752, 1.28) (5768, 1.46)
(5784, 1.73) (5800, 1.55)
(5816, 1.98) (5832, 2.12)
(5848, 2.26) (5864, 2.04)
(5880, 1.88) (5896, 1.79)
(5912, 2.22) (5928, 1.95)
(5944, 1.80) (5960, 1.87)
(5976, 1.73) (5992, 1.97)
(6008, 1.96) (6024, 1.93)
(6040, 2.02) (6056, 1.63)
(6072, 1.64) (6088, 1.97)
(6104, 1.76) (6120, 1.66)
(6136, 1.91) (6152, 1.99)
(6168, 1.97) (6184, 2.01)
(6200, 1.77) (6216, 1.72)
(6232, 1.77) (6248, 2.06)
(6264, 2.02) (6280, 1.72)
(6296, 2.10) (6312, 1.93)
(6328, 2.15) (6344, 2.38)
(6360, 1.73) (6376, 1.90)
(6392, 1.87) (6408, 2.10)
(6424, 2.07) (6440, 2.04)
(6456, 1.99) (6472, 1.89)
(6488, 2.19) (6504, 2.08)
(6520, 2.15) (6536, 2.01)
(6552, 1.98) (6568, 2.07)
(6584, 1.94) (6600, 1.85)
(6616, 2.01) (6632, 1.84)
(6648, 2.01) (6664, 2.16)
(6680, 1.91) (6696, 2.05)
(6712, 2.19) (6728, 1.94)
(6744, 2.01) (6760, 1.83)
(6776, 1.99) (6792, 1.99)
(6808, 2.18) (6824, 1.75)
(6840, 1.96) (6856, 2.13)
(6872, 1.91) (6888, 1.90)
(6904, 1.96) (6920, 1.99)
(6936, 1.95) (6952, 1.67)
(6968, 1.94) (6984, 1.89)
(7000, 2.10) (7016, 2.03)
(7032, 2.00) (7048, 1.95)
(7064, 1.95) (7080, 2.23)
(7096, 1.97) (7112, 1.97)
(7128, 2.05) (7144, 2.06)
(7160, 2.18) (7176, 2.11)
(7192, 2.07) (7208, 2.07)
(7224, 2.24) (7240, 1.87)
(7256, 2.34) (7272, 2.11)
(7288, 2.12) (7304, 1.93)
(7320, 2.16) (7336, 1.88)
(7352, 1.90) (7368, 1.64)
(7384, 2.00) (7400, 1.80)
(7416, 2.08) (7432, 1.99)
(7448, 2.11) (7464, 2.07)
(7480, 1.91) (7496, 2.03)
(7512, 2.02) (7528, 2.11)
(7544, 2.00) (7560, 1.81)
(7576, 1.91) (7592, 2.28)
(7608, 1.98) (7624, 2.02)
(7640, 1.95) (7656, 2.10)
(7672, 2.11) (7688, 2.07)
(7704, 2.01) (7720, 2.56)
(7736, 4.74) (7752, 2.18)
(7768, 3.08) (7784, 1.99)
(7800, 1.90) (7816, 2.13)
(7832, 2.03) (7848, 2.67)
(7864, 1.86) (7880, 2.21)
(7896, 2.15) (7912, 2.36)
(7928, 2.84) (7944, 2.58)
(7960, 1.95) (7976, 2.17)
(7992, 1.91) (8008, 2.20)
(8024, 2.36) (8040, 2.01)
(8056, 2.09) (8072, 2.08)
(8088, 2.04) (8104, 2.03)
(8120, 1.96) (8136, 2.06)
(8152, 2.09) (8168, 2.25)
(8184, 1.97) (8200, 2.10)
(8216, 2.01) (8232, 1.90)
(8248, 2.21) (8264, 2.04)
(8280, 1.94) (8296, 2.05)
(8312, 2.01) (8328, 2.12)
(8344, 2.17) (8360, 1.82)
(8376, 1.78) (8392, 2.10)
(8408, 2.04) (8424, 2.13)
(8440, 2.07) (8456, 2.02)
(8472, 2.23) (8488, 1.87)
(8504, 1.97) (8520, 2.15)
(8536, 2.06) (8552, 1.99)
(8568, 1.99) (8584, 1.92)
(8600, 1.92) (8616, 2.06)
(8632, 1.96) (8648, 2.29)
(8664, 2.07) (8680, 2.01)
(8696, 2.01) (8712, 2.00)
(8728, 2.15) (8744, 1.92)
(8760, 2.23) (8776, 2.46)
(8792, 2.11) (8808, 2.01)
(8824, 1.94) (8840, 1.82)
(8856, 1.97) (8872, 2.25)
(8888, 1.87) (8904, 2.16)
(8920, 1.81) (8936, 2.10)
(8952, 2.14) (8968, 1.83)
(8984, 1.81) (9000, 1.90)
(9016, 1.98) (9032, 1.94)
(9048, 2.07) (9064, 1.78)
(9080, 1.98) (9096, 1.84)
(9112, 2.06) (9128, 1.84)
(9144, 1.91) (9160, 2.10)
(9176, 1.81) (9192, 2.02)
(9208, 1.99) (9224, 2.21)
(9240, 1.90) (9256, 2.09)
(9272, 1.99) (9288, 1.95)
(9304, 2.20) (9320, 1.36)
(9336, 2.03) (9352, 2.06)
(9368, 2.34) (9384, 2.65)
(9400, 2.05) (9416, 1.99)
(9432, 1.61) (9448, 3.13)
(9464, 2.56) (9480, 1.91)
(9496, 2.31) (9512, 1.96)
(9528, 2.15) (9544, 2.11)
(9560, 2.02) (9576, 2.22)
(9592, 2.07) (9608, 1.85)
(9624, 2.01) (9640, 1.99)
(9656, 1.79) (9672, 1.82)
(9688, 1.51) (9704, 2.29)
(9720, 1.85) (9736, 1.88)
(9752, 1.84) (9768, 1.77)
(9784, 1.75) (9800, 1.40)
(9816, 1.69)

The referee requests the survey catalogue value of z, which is 0.18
